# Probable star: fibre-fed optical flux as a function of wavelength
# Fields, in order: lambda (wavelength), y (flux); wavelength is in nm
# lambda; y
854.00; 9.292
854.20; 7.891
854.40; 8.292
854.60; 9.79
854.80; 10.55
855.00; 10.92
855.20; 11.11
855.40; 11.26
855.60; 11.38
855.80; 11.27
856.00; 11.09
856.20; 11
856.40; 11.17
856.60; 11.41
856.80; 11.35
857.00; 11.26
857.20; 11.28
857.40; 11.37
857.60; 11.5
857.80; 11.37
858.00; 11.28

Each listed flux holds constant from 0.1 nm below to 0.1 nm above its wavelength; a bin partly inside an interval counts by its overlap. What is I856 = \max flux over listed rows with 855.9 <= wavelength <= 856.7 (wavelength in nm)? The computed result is 11.41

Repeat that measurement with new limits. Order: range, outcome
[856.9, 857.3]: 11.28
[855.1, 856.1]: 11.38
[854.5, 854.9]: 10.55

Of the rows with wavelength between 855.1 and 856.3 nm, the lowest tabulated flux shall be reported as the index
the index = 11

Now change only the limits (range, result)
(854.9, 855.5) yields 10.92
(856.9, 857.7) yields 11.26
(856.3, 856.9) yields 11.17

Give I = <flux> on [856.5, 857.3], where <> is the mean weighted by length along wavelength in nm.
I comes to 11.3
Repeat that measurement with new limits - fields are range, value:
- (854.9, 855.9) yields 11.2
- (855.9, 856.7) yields 11.2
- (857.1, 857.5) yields 11.3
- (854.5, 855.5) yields 10.7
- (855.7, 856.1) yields 11.2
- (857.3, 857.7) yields 11.4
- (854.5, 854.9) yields 10.2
